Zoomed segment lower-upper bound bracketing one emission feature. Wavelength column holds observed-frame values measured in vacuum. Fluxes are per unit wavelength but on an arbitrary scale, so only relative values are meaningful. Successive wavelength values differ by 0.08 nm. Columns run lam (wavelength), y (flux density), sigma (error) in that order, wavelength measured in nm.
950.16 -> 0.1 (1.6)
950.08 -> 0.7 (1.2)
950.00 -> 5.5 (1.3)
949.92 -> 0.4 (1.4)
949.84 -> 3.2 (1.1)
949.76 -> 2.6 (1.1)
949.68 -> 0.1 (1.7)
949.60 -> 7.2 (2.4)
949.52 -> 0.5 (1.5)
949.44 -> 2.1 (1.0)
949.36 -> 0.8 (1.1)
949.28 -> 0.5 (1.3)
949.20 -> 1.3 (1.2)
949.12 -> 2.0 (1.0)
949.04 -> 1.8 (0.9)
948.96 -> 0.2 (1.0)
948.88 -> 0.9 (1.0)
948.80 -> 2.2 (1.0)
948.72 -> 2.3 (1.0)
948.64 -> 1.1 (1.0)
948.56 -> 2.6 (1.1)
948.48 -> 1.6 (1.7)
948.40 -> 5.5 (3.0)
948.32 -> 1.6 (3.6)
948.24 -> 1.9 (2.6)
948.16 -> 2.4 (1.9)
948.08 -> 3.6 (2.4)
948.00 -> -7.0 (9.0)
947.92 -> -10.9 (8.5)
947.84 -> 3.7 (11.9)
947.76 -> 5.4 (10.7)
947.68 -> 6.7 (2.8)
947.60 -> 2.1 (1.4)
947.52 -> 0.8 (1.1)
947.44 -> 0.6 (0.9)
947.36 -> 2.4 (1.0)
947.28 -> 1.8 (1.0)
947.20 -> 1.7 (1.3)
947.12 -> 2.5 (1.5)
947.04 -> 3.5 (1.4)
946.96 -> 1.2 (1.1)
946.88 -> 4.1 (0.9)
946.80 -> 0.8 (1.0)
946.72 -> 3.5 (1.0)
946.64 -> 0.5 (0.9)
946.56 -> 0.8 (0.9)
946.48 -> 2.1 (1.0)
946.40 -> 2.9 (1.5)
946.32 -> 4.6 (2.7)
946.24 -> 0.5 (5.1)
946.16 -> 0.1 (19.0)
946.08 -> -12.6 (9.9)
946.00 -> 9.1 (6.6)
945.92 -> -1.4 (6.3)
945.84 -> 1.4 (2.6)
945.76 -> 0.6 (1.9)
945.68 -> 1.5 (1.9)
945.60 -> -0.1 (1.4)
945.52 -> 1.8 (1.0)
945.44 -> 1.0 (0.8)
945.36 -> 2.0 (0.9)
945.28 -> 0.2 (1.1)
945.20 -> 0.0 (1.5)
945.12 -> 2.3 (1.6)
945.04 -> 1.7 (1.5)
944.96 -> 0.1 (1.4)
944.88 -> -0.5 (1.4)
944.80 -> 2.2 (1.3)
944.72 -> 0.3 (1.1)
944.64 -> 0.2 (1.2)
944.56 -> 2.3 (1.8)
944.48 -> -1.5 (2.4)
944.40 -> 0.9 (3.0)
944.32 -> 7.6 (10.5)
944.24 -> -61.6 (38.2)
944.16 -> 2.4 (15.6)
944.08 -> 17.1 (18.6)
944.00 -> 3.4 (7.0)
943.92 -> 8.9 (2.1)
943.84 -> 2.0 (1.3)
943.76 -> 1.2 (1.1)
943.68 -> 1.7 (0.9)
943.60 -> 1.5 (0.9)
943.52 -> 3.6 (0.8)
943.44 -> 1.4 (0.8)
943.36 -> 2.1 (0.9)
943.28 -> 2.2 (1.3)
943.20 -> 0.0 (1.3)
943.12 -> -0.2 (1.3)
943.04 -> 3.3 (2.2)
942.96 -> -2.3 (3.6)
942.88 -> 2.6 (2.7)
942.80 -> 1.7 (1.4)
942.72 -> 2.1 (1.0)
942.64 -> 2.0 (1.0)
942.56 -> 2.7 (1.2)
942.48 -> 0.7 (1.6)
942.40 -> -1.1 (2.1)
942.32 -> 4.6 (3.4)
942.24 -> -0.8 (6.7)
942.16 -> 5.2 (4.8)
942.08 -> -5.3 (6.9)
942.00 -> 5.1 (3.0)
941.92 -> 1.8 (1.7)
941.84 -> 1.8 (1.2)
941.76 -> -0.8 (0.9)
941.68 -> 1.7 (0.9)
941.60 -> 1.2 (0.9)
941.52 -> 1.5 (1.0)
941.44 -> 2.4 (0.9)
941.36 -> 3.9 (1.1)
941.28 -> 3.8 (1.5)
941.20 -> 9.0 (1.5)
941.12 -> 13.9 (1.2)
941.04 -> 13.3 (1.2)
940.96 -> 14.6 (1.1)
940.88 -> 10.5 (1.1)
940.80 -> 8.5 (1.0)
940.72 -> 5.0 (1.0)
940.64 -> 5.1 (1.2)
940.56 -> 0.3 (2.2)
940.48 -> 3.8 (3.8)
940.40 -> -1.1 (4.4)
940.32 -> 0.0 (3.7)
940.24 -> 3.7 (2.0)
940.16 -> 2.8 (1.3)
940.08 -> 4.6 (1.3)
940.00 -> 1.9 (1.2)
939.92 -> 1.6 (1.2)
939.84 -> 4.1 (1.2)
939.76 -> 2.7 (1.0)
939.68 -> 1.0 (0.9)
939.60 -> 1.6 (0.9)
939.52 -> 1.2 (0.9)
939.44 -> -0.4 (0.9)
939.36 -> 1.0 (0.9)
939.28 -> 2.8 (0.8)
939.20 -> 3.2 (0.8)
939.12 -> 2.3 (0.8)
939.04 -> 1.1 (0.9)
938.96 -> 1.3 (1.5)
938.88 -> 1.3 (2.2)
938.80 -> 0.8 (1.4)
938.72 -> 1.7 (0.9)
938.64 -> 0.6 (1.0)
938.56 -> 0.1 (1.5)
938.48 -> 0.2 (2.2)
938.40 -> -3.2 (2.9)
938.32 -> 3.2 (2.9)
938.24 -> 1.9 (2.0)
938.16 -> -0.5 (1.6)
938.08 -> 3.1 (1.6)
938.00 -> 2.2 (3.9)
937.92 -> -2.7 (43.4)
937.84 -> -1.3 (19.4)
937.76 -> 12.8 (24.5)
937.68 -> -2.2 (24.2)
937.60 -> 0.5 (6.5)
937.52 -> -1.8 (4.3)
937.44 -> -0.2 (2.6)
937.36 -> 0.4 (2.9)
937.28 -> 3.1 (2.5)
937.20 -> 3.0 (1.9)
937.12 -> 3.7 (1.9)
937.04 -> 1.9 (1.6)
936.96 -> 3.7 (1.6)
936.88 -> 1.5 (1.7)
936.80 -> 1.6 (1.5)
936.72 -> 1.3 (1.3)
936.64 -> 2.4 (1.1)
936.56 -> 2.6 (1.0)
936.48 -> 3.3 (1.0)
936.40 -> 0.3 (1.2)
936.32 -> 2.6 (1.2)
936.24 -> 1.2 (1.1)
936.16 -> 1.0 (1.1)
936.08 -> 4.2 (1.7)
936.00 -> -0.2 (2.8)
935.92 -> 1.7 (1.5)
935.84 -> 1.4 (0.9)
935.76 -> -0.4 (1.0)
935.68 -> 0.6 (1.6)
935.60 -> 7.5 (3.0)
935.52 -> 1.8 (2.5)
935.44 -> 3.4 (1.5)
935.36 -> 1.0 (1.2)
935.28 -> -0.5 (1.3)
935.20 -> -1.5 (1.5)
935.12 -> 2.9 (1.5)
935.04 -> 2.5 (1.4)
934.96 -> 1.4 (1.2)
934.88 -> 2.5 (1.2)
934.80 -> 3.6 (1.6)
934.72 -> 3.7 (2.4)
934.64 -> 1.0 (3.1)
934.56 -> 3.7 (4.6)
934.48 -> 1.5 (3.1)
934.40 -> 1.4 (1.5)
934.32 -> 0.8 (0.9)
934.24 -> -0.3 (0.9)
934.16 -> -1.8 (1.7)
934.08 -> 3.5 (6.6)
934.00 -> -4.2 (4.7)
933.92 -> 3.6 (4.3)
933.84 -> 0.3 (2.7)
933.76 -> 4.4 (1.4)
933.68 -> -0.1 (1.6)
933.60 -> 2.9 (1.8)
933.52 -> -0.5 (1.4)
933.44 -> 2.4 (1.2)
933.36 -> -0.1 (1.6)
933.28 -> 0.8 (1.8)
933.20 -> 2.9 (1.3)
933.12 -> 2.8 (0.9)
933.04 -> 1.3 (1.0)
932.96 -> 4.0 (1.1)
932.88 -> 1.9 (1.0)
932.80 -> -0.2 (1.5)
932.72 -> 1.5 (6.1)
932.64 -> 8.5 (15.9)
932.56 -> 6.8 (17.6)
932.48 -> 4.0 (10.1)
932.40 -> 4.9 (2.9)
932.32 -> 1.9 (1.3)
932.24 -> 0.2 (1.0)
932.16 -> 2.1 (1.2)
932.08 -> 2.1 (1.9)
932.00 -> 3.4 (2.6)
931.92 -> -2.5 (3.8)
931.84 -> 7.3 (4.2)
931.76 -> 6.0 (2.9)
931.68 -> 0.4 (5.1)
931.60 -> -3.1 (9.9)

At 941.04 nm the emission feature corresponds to H-beta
